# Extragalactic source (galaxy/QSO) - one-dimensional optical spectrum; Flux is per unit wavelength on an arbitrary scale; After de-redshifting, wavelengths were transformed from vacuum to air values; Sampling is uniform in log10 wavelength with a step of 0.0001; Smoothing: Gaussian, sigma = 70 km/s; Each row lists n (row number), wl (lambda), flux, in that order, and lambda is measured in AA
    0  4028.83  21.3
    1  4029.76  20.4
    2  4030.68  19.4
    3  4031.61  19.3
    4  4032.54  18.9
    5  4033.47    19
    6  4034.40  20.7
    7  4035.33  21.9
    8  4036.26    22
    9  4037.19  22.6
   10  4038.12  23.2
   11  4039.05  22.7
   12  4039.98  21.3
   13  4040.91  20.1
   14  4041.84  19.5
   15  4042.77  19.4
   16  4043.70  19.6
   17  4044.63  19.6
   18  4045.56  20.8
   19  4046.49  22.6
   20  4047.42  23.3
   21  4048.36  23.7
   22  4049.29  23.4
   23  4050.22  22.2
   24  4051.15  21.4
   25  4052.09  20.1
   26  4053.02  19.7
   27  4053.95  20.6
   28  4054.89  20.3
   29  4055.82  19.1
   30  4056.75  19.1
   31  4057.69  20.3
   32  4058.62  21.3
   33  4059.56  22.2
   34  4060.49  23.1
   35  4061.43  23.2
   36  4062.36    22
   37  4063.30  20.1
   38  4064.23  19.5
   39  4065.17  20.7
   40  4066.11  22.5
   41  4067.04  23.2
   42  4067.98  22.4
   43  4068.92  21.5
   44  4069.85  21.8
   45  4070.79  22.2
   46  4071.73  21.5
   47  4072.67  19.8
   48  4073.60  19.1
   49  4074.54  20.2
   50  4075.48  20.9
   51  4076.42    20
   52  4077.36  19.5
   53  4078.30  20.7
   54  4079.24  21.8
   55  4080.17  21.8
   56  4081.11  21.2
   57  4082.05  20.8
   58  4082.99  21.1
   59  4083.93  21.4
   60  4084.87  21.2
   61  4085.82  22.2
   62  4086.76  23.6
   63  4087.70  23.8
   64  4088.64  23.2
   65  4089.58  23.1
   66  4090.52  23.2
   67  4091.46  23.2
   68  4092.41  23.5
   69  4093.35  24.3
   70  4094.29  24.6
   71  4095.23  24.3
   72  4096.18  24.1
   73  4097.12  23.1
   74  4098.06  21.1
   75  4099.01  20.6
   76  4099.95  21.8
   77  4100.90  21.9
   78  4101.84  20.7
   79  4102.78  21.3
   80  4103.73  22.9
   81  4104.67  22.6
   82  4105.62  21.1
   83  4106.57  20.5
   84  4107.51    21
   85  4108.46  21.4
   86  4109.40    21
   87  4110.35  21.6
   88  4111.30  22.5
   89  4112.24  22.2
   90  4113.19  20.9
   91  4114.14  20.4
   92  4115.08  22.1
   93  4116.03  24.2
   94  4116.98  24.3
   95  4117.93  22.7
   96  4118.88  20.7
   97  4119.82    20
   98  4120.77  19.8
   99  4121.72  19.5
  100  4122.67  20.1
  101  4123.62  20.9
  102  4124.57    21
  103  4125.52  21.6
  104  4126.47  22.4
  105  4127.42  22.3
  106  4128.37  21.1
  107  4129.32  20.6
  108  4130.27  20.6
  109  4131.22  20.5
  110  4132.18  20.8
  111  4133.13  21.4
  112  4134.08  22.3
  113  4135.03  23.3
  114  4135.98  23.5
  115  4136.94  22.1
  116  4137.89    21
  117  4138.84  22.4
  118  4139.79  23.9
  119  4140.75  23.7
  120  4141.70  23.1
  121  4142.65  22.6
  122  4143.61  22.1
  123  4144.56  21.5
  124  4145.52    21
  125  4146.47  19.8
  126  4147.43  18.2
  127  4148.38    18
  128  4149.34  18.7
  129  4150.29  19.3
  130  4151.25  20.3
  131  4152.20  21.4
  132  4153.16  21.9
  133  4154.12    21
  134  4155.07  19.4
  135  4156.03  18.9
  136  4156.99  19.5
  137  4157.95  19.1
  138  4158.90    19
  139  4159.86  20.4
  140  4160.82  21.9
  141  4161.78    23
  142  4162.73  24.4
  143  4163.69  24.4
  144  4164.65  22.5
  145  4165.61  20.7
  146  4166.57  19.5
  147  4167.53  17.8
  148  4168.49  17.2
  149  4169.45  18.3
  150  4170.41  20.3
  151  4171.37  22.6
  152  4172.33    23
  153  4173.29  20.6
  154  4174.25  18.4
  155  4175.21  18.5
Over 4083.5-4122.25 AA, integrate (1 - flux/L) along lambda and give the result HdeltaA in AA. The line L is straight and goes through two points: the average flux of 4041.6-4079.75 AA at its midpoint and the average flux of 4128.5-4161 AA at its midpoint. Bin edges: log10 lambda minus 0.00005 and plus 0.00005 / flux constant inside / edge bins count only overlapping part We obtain -2.04 AA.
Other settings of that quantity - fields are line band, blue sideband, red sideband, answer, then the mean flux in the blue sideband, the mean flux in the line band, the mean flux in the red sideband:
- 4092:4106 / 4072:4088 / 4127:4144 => -0.7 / 21.1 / 22.5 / 22.1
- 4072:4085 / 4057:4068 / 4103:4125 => 0.5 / 21.6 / 20.7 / 21.4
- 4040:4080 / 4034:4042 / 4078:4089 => 1.3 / 21.6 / 21.1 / 21.9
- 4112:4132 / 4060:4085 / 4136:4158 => -0.3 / 21.2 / 21.3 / 20.9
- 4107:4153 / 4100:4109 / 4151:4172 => -0.6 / 21.5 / 21.4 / 20.6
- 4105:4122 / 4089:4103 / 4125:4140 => 0.6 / 22.8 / 21.5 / 21.8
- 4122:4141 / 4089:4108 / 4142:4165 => -0.3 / 22.4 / 21.7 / 20.8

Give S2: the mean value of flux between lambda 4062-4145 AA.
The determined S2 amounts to 21.8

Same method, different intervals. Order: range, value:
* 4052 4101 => 21.7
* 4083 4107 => 22.5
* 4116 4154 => 21.3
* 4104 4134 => 21.4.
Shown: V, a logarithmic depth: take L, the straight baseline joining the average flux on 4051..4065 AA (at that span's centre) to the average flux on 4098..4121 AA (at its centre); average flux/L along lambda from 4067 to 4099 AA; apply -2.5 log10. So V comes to -0.04 mag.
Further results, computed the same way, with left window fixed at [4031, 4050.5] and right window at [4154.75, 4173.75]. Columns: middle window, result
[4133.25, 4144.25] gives -0.10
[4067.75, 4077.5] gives 0.01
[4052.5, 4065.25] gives 0.02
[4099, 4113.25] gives -0.03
